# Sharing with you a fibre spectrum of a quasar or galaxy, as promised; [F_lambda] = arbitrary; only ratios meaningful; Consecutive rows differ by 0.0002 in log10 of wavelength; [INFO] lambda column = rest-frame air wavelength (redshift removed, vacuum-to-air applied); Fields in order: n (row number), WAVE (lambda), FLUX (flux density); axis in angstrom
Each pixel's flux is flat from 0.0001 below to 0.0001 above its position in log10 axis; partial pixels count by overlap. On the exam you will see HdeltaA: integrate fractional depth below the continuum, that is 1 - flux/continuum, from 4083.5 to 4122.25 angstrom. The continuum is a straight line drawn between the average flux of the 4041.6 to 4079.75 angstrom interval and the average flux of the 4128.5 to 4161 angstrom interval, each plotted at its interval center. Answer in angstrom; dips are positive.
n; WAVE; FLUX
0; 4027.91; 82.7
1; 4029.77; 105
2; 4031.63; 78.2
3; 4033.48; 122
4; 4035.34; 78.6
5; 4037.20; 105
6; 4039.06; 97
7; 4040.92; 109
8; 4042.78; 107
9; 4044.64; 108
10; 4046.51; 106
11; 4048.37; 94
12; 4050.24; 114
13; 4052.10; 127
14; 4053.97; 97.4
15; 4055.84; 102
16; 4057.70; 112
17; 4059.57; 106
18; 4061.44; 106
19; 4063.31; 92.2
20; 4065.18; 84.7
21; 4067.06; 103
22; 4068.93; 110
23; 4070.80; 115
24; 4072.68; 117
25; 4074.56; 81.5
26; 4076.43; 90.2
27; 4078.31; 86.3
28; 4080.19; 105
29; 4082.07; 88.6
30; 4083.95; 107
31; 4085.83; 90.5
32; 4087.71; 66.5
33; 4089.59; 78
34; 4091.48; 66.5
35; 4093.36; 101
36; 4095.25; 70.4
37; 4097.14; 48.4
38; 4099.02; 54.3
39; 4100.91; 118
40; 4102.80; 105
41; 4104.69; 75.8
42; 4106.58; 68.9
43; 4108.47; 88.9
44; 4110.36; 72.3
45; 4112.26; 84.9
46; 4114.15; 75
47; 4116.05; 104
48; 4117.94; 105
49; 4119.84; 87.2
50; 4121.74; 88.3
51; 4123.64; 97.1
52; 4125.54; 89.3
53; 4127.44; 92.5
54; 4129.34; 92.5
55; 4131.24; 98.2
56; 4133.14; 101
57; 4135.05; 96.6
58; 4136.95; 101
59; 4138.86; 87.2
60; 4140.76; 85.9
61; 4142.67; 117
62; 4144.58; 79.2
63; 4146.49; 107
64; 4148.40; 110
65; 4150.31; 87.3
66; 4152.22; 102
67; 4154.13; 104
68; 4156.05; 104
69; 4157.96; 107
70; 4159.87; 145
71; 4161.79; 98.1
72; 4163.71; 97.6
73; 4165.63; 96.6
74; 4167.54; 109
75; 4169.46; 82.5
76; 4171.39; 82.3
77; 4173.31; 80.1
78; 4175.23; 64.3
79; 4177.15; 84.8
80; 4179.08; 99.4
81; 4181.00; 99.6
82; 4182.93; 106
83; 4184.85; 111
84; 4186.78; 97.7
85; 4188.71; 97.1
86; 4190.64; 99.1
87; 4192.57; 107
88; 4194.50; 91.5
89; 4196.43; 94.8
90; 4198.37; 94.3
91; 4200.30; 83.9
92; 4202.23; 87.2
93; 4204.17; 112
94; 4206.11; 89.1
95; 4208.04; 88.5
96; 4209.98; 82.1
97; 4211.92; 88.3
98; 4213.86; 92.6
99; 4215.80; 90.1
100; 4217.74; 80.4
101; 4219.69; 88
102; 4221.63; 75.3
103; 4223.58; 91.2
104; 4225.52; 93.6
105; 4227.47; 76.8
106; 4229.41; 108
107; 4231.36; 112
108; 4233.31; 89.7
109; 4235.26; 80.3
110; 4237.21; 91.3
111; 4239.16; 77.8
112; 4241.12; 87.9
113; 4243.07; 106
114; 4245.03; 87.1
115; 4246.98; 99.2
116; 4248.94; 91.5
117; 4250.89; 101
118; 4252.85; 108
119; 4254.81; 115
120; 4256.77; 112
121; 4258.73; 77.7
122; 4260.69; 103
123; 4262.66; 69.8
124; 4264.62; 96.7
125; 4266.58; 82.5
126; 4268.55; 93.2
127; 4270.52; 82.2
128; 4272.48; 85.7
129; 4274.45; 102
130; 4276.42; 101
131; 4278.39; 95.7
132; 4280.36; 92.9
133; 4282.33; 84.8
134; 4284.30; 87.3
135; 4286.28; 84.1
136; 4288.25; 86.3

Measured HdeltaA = 7.2 angstrom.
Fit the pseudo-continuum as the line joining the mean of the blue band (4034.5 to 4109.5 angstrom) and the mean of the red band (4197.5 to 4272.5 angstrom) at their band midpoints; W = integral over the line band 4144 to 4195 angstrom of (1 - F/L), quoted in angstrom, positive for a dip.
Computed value -3.03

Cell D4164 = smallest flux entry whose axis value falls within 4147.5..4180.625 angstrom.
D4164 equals 64.3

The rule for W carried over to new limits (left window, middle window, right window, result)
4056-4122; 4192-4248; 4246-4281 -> 1.6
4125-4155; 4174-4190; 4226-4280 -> 0.2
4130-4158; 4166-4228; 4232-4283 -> 3.1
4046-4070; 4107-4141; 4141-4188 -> 3.2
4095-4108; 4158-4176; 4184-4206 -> -0.9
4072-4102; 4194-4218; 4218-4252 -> -0.1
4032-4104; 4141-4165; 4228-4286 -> -2.3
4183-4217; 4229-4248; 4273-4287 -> 0.0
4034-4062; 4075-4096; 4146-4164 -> 3.8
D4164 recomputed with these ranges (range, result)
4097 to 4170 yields 48.4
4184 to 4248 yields 75.3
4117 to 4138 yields 87.2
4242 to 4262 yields 77.7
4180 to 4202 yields 83.9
